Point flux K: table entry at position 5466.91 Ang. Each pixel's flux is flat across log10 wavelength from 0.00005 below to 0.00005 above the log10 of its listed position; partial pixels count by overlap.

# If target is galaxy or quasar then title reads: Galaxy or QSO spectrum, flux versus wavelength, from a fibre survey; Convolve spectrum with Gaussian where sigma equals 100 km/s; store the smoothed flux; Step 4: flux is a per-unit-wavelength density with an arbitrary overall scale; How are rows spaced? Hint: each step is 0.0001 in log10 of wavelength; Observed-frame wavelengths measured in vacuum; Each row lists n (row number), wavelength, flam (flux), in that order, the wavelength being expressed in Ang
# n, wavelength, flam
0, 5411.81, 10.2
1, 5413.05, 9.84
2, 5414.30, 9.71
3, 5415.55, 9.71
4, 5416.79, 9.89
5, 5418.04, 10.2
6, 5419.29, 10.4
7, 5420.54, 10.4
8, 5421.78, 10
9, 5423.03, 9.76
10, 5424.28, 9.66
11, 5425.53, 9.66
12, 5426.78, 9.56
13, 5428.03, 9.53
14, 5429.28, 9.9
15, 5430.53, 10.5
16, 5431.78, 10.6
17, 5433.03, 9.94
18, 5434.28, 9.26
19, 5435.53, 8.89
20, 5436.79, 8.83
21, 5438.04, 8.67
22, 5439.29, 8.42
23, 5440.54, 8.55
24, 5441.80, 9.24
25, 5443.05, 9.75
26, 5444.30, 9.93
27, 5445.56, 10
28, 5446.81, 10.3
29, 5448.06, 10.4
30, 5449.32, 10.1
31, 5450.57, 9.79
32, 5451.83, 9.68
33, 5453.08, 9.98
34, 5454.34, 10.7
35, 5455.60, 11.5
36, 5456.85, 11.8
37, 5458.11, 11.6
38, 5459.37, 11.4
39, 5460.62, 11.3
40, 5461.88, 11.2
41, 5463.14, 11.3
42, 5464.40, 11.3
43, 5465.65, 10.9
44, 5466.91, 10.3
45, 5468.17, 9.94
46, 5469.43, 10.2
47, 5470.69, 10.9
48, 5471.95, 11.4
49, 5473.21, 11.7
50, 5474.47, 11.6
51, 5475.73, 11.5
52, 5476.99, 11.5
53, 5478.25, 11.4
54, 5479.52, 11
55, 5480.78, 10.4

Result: 10.3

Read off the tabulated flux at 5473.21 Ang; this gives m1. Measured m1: 11.7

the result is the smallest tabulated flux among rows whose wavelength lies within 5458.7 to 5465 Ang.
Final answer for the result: 11.2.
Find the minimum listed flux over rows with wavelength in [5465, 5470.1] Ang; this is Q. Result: 9.94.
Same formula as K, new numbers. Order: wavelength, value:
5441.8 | 9.24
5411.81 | 10.2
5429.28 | 9.9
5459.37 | 11.4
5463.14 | 11.3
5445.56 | 10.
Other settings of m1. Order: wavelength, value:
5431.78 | 10.6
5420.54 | 10.4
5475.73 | 11.5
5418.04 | 10.2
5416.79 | 9.89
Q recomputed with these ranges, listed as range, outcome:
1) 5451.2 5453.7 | 9.68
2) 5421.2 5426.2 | 9.66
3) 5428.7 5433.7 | 9.9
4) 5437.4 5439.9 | 8.42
